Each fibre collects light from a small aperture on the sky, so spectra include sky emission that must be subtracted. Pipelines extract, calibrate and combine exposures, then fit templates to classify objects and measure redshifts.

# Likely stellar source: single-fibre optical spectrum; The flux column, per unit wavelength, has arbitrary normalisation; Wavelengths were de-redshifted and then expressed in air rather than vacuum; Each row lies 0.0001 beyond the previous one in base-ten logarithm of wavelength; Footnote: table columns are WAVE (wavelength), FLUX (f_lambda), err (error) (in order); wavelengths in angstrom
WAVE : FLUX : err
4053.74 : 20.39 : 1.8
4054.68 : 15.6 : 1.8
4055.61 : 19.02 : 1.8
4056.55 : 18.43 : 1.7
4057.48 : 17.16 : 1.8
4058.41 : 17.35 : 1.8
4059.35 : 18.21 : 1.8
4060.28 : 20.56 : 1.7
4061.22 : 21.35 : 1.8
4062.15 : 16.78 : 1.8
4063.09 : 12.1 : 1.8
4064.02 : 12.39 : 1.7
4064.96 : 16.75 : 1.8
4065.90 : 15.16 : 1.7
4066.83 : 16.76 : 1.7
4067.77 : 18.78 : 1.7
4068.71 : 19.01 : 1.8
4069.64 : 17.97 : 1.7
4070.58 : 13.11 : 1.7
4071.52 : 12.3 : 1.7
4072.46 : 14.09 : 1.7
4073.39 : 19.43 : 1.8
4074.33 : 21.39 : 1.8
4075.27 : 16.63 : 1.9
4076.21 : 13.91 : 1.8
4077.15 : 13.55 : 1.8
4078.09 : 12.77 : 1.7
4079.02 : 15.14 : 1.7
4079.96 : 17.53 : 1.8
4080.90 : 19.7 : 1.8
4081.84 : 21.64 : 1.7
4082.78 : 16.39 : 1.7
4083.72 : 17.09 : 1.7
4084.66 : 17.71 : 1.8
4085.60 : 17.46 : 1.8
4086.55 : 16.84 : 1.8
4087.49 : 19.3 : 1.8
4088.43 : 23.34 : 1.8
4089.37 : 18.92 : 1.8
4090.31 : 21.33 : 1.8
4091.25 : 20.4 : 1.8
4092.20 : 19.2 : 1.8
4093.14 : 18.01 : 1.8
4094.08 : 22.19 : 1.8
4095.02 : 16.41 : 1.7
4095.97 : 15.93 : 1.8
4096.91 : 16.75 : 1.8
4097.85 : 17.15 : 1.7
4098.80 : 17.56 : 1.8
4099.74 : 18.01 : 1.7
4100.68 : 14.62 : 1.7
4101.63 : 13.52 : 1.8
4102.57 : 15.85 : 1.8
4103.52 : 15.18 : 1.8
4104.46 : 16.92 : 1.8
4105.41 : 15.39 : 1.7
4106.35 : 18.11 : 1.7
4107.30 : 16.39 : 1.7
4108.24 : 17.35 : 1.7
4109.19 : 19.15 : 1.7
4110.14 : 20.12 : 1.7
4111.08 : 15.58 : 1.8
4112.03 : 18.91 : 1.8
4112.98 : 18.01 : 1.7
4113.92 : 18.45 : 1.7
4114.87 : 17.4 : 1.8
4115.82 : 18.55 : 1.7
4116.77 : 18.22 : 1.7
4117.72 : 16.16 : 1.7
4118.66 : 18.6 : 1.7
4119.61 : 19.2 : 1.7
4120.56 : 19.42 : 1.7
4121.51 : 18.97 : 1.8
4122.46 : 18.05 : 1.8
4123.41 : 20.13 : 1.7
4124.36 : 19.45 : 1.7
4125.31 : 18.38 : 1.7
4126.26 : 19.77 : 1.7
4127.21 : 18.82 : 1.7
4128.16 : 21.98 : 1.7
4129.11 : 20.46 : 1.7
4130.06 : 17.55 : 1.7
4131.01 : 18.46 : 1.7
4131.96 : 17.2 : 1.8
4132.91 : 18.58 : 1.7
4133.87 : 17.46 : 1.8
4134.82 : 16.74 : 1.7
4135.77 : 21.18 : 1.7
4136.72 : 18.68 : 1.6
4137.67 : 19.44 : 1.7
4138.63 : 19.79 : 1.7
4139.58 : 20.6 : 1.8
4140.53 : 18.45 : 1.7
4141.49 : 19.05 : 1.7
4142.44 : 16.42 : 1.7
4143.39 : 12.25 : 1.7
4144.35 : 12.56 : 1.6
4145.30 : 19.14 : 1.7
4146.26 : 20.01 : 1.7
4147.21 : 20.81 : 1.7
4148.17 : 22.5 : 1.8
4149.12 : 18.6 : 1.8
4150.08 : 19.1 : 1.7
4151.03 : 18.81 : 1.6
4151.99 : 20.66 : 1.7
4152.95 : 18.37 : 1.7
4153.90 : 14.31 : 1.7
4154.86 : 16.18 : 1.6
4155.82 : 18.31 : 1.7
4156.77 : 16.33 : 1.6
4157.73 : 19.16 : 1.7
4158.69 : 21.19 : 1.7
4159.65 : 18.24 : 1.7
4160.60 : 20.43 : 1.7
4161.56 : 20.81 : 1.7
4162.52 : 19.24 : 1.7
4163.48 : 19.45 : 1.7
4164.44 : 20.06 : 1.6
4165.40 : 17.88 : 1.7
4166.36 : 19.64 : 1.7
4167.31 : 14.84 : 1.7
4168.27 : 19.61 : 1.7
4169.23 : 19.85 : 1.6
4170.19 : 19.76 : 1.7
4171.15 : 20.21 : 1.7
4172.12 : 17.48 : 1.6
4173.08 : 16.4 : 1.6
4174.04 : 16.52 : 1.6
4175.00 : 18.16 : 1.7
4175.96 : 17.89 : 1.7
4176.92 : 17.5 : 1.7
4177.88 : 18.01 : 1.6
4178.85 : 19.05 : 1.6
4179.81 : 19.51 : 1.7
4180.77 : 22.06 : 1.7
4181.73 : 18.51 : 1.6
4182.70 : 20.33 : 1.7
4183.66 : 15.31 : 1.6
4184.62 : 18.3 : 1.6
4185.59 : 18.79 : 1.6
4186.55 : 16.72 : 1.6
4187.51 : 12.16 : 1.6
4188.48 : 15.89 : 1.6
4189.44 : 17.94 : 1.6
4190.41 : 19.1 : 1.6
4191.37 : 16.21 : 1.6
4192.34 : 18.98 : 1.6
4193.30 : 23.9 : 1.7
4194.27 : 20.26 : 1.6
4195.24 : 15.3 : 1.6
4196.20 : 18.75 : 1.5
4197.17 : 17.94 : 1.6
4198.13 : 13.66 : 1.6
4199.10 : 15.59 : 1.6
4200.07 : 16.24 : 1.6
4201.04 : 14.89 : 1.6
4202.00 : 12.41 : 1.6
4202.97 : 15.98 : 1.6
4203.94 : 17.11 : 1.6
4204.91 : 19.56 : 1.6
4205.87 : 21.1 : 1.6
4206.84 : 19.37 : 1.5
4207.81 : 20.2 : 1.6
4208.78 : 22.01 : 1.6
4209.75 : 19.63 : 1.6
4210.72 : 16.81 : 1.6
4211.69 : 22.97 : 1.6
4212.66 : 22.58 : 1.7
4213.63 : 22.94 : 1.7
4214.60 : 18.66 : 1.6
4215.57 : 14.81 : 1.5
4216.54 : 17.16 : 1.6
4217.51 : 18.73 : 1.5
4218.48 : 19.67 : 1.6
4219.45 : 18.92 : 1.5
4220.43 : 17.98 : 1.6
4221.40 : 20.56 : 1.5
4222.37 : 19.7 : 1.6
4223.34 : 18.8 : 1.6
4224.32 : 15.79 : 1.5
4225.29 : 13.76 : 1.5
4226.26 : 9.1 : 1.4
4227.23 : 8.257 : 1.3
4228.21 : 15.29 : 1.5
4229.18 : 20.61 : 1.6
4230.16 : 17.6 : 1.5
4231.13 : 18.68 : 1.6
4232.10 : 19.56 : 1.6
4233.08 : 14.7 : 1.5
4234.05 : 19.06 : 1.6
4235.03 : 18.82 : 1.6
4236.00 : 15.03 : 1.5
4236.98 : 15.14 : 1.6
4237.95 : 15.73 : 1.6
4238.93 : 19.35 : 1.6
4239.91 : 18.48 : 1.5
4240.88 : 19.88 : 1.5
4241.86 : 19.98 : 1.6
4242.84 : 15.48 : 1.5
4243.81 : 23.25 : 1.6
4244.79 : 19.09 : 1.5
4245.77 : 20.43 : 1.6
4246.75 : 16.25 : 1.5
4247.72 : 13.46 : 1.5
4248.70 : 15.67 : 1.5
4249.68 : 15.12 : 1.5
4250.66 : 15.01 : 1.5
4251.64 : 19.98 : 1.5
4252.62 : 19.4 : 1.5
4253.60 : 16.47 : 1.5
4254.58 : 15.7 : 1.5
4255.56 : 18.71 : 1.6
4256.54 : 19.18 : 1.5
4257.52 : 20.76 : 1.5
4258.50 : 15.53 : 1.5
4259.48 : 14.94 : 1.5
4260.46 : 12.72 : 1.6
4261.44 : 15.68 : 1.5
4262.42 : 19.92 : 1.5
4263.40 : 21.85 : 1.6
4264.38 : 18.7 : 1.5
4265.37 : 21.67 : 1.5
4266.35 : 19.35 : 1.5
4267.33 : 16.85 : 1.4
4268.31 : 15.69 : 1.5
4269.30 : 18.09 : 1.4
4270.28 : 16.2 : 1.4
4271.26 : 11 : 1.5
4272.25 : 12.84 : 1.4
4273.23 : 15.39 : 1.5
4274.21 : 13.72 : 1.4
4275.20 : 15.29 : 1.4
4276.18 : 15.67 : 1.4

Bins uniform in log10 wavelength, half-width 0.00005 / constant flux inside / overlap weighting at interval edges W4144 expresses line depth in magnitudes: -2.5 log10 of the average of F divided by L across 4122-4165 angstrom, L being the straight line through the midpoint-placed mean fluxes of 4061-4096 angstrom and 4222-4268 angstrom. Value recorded -0.08 mag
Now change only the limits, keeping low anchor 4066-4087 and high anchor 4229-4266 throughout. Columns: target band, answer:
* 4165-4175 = -0.05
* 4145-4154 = -0.13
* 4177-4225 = -0.05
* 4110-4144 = -0.09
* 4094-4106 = 0.03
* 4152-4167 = -0.08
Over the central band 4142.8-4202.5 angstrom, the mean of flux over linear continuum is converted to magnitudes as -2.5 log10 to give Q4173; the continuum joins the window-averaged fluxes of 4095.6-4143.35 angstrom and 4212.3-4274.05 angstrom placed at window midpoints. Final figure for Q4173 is -0.018 mag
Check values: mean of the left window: 18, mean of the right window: 17.4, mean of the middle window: 18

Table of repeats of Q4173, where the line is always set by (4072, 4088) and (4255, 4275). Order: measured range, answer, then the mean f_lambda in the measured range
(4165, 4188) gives -0.068 mag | 18.1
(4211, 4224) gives -0.146 mag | 19.4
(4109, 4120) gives -0.067 mag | 18.2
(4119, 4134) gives -0.118 mag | 19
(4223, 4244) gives 0.008 mag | 16.8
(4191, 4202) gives -0.015 mag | 17.2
